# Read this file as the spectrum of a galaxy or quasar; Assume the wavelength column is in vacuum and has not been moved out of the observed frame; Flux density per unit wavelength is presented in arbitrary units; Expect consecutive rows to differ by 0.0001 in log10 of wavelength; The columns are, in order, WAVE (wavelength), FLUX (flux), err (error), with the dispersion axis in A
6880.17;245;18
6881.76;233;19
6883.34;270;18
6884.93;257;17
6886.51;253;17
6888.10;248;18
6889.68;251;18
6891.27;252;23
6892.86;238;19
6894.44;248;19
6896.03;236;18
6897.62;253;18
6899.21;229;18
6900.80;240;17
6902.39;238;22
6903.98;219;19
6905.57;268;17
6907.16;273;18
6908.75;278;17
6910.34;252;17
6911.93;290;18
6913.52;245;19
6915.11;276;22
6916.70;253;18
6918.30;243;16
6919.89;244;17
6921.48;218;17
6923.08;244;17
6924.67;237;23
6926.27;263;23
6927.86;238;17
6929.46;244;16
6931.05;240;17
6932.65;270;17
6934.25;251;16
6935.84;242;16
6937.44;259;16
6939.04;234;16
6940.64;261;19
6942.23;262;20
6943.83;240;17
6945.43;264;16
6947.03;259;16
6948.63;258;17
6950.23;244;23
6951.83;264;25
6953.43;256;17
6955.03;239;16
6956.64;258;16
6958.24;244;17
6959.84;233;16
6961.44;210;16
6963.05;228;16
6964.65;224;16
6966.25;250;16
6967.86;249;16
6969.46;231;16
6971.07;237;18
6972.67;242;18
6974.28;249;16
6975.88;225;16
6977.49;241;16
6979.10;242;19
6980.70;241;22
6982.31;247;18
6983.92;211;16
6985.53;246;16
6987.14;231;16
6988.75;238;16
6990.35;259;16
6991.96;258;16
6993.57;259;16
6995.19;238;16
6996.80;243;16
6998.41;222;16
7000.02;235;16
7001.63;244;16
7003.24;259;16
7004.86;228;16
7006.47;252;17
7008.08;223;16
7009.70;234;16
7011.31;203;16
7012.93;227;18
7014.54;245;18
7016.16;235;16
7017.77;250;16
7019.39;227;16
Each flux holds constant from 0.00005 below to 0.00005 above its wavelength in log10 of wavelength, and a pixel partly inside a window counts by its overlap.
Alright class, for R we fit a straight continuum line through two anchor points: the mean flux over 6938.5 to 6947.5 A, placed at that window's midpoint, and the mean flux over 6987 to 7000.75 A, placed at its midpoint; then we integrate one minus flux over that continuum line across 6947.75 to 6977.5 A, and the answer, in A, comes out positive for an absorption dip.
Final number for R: 1.0 A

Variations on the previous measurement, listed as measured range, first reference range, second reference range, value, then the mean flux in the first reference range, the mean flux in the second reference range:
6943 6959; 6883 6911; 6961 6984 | -0.8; 250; 236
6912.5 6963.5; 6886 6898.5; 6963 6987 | -1.3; 247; 238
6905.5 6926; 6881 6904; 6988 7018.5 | -0.9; 245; 240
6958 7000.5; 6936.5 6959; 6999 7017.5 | 0.9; 253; 235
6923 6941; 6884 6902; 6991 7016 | -0.4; 246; 238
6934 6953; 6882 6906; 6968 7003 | -0.8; 246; 240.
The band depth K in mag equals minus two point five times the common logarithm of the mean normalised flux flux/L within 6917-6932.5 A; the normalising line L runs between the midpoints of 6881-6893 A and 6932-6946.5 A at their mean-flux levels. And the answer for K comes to 0.04 mag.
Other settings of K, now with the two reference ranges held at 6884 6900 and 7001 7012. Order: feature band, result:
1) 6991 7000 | -0.03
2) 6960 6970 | 0.03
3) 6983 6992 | -0.01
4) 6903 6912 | -0.07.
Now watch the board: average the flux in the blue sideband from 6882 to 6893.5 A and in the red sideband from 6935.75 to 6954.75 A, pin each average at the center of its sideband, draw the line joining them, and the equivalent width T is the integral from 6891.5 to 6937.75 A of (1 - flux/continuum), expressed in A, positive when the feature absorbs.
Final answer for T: 0.6 A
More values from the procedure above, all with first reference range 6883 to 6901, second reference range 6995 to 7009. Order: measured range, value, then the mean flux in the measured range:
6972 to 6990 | 0.15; 238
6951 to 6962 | -0.09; 244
